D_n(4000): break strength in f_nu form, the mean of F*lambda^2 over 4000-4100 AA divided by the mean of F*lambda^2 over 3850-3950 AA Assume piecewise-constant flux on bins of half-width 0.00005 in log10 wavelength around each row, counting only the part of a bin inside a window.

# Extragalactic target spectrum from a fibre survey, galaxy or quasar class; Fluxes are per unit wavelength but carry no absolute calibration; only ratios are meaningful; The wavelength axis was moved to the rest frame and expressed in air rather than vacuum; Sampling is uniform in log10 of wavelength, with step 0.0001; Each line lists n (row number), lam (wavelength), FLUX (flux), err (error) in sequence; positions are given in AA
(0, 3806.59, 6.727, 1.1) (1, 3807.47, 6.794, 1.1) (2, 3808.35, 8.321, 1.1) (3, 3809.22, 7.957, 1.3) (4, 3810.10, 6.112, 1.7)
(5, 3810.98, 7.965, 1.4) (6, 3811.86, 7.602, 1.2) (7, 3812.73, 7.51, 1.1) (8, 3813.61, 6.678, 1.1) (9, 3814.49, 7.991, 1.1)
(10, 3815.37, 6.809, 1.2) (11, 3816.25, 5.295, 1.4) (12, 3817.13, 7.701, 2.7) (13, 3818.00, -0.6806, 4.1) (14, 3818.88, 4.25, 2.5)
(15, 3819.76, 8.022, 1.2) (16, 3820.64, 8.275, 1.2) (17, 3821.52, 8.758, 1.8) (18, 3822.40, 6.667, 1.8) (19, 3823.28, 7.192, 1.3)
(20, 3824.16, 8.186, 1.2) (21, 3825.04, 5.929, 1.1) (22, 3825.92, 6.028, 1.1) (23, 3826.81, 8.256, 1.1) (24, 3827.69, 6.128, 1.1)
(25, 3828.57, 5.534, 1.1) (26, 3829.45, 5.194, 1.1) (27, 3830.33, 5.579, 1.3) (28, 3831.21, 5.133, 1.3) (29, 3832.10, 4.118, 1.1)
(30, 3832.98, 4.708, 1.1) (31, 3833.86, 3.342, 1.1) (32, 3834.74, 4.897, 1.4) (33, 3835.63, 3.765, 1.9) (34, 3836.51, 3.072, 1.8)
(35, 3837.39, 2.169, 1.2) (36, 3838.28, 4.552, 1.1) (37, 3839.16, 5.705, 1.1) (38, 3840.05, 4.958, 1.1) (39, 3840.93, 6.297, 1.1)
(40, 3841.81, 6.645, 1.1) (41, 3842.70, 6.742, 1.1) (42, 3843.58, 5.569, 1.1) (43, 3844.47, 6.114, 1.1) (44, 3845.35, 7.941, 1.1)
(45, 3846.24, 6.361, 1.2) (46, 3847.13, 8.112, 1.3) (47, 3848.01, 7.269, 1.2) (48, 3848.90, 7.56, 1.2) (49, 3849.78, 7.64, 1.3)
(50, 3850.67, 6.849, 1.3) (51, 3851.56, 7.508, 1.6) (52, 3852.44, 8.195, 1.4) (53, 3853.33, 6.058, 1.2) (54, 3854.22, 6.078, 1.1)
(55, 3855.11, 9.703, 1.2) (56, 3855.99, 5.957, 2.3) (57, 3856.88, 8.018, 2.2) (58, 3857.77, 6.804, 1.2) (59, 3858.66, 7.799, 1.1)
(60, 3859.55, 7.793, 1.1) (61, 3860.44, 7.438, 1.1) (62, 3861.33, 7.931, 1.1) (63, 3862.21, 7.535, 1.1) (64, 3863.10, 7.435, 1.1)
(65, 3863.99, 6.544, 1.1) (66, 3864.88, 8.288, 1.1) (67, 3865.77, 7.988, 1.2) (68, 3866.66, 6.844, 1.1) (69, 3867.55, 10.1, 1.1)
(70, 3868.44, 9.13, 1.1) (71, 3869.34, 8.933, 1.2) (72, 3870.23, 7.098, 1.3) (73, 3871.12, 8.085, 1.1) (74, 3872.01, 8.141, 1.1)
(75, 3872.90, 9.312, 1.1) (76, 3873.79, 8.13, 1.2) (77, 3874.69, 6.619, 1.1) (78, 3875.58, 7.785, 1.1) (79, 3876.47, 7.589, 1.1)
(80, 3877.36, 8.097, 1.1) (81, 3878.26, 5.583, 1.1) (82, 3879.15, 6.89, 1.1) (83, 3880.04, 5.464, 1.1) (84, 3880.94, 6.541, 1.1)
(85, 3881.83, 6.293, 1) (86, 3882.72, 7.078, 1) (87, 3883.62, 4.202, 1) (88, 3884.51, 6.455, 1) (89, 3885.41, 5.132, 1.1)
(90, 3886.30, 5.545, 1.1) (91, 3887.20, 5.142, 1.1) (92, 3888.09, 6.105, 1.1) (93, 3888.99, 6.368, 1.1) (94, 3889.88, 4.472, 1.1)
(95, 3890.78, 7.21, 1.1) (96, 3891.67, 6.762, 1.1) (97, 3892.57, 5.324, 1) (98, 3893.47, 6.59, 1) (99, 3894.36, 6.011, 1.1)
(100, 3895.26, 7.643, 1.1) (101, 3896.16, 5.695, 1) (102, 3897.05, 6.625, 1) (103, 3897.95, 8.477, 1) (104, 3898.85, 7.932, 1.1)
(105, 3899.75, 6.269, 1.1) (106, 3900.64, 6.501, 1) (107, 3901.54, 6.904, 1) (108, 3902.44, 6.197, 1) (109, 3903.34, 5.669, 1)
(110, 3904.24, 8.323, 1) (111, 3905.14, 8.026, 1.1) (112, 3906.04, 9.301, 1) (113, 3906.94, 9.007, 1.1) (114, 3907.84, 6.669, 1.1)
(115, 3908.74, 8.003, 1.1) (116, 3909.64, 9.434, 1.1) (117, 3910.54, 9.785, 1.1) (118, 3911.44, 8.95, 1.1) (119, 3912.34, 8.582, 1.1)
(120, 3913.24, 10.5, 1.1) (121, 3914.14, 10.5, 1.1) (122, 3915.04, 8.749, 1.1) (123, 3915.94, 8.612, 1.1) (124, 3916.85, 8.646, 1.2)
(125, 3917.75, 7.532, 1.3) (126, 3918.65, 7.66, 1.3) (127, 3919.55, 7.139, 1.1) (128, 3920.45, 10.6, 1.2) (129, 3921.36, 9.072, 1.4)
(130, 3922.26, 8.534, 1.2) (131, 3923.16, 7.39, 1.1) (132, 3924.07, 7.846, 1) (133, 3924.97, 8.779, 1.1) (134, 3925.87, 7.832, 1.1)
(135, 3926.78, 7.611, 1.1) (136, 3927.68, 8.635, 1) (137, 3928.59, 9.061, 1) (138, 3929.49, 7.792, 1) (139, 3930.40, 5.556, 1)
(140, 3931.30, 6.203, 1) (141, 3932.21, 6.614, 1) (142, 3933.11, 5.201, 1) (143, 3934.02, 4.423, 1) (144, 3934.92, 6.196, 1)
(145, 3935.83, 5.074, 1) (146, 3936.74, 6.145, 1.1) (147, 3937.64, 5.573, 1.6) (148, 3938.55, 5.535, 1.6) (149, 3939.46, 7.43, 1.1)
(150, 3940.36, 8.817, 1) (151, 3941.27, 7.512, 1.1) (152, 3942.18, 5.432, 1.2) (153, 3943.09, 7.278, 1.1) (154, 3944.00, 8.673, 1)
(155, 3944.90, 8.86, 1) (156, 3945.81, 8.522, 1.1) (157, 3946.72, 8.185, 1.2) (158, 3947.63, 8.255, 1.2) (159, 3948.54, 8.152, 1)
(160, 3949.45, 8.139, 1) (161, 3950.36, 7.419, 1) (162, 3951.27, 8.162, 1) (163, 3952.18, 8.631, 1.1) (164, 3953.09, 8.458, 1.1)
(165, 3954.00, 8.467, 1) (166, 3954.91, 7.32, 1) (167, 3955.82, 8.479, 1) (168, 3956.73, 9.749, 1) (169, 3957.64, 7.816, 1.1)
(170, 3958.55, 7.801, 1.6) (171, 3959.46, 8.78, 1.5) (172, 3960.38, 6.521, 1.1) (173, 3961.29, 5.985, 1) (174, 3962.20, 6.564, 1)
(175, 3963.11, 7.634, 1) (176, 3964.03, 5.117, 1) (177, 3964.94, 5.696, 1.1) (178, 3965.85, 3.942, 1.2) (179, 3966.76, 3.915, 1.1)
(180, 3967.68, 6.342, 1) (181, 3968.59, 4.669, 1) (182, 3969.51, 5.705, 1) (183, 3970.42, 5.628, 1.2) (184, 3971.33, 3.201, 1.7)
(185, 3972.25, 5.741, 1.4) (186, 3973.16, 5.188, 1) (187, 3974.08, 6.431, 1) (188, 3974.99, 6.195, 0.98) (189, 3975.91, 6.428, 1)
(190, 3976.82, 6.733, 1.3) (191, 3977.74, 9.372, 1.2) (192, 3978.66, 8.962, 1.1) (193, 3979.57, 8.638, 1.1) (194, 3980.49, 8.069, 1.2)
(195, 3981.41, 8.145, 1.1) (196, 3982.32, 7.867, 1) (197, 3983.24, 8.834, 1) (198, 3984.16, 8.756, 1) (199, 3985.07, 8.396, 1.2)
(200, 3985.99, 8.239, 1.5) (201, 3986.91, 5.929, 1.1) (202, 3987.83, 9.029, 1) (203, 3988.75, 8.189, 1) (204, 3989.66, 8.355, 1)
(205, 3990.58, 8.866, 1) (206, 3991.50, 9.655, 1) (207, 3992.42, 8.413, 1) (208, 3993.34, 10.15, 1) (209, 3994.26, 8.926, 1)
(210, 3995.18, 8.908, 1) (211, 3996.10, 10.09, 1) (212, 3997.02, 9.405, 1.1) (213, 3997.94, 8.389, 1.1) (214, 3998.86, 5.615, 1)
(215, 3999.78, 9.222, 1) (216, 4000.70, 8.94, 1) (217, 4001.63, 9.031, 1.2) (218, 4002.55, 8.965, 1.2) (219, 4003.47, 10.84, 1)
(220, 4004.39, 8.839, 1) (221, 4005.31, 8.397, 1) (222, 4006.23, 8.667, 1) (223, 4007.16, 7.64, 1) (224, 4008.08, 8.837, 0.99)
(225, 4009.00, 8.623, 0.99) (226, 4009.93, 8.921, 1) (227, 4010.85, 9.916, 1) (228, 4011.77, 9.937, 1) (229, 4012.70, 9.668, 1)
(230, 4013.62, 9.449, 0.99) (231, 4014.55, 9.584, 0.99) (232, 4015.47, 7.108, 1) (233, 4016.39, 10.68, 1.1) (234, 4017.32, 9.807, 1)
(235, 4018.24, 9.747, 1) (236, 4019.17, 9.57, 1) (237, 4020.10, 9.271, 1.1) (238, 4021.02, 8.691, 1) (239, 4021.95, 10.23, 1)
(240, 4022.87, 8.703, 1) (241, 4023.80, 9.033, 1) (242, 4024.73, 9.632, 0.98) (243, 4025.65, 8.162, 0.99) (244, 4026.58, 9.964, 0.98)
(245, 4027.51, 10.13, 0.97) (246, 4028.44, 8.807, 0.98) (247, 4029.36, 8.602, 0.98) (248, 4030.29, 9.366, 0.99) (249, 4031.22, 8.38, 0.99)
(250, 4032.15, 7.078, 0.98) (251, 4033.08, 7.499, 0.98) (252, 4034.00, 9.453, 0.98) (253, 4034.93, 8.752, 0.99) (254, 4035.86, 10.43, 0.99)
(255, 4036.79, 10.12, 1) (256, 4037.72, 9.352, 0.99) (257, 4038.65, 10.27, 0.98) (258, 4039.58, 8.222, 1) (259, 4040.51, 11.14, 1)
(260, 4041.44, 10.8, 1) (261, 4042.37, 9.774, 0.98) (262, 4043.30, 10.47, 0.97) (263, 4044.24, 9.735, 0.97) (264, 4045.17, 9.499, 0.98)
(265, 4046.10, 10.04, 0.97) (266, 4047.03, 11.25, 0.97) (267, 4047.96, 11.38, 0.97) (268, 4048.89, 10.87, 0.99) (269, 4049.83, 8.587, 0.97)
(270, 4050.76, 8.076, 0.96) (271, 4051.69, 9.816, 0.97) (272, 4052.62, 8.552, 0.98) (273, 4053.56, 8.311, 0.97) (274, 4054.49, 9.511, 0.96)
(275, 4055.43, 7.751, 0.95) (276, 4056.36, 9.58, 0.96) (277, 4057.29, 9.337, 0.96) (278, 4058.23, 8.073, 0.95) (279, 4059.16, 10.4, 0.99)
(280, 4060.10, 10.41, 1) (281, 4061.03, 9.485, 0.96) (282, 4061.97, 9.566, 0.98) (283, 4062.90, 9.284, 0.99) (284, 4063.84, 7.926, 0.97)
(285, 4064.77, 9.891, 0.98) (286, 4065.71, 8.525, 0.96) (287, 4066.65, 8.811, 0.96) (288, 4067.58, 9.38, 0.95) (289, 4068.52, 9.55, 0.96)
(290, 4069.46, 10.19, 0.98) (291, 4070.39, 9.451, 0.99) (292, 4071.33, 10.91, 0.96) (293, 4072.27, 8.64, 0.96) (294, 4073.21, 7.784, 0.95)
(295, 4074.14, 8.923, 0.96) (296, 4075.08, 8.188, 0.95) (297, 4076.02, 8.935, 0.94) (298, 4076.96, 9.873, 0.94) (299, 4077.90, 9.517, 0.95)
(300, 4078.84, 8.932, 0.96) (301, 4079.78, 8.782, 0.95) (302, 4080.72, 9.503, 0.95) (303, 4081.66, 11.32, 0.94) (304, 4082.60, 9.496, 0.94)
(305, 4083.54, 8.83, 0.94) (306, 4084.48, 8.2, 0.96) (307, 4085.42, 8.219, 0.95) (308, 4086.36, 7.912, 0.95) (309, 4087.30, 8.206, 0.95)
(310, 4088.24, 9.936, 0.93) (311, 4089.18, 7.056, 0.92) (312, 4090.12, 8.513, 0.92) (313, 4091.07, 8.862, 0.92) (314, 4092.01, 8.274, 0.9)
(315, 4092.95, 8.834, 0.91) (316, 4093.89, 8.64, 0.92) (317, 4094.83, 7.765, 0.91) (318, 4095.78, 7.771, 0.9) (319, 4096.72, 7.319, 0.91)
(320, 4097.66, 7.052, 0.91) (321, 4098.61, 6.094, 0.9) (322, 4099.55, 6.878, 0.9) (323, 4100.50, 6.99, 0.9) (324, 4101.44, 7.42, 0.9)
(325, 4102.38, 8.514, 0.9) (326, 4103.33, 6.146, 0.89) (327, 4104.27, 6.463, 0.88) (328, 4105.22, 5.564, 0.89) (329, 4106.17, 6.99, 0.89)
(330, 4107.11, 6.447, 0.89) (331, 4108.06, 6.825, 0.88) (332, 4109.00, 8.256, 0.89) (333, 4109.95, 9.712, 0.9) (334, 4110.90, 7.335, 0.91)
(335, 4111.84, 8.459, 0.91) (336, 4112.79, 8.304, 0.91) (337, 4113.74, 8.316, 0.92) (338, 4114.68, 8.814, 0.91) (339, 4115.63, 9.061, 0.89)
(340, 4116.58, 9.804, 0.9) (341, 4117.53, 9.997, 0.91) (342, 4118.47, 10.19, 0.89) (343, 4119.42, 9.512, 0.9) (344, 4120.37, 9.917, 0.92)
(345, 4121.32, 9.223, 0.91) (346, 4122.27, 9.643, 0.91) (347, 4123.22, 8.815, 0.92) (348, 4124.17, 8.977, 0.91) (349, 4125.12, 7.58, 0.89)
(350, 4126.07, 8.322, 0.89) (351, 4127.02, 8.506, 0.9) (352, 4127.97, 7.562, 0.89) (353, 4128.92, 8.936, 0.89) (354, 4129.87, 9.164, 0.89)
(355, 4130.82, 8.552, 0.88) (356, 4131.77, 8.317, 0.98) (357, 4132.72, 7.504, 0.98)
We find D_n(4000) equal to 1.33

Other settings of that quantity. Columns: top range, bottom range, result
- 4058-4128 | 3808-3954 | 1.35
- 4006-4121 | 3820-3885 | 1.47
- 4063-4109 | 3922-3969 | 1.25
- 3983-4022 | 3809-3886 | 1.45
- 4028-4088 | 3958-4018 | 1.22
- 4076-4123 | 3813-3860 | 1.53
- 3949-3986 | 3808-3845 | 1.28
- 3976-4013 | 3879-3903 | 1.46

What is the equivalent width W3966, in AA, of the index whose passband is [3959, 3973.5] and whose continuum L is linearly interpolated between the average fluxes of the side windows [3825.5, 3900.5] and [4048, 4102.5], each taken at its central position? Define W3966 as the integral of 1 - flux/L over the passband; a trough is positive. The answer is 3.8 AA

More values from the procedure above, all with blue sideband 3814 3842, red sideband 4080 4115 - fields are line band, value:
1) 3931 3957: -2.66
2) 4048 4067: -3.88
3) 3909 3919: -4.09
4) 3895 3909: -2.31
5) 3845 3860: -3.96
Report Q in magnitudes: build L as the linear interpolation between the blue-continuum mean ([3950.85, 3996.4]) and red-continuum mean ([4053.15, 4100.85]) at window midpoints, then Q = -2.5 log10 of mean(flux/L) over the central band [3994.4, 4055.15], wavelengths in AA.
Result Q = -0.14 mag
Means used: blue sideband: 7.45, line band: 9.27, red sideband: 8.78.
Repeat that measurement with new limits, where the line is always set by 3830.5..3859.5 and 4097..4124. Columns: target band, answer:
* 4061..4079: -0.18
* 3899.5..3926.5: -0.24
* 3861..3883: -0.20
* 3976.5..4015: -0.20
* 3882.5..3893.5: 0.11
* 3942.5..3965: -0.13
